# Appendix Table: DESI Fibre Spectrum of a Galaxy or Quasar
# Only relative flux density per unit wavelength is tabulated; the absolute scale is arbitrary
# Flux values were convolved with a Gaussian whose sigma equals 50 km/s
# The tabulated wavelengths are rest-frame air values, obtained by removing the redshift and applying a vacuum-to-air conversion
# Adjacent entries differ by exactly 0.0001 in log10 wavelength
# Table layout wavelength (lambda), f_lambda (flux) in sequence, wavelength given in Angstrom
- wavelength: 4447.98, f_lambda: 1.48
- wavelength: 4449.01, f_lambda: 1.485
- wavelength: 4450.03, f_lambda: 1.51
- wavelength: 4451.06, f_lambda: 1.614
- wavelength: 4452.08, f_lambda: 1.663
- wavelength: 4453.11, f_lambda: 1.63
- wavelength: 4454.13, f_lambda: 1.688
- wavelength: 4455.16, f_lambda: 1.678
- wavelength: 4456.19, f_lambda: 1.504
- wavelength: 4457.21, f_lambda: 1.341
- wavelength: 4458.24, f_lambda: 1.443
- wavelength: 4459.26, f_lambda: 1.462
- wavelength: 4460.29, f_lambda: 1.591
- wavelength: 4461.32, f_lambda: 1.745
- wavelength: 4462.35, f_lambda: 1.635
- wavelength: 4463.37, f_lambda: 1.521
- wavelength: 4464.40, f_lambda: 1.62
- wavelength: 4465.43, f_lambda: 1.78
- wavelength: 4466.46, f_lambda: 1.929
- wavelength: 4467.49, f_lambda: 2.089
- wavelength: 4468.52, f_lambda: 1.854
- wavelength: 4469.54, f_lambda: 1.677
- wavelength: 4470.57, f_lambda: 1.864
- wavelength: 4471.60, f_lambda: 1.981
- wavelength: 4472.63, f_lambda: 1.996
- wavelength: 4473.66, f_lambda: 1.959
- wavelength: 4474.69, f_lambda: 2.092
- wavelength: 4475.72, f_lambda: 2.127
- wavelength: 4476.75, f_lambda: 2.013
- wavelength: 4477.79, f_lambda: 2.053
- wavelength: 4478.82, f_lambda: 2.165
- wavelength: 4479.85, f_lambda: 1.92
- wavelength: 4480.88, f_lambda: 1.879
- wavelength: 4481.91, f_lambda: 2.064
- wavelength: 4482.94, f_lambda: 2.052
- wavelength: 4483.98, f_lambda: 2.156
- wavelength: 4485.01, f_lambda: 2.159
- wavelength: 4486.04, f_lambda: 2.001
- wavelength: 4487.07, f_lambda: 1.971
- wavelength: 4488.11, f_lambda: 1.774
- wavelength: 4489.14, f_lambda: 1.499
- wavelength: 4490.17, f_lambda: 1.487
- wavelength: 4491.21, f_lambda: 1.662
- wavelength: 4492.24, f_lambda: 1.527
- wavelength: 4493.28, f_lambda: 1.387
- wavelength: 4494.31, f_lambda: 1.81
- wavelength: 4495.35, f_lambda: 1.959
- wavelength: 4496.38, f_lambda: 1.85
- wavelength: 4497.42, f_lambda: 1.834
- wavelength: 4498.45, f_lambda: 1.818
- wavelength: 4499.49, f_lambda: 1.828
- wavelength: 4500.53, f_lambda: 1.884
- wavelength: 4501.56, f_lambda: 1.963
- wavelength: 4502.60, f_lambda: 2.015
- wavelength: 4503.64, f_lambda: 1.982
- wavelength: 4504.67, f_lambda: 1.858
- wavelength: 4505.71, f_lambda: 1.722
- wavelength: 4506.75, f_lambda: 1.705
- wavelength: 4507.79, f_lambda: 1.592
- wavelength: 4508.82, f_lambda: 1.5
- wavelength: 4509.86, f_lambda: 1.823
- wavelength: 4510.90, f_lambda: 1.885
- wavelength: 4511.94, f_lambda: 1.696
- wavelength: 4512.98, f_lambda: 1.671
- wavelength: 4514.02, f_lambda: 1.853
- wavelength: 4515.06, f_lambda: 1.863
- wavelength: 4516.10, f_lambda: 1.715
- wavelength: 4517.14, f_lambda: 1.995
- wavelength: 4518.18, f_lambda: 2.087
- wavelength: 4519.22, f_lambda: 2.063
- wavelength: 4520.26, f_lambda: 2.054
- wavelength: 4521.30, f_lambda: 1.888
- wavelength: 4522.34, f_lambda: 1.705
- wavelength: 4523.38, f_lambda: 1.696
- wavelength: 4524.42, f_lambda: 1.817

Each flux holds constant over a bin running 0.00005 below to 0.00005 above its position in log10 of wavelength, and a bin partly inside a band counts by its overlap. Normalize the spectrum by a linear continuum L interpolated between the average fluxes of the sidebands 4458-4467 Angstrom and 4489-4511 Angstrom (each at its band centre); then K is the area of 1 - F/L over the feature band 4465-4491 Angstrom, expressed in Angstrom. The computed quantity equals -3.8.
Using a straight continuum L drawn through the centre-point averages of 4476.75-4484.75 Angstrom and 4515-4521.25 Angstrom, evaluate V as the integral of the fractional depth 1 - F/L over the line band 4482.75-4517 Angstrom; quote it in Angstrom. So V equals 3.4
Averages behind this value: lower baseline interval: 2.04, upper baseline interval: 1.97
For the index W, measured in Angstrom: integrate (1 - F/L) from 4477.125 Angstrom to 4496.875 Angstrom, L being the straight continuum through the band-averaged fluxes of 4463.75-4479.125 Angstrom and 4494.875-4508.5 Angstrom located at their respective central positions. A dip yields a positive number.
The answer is 0.29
